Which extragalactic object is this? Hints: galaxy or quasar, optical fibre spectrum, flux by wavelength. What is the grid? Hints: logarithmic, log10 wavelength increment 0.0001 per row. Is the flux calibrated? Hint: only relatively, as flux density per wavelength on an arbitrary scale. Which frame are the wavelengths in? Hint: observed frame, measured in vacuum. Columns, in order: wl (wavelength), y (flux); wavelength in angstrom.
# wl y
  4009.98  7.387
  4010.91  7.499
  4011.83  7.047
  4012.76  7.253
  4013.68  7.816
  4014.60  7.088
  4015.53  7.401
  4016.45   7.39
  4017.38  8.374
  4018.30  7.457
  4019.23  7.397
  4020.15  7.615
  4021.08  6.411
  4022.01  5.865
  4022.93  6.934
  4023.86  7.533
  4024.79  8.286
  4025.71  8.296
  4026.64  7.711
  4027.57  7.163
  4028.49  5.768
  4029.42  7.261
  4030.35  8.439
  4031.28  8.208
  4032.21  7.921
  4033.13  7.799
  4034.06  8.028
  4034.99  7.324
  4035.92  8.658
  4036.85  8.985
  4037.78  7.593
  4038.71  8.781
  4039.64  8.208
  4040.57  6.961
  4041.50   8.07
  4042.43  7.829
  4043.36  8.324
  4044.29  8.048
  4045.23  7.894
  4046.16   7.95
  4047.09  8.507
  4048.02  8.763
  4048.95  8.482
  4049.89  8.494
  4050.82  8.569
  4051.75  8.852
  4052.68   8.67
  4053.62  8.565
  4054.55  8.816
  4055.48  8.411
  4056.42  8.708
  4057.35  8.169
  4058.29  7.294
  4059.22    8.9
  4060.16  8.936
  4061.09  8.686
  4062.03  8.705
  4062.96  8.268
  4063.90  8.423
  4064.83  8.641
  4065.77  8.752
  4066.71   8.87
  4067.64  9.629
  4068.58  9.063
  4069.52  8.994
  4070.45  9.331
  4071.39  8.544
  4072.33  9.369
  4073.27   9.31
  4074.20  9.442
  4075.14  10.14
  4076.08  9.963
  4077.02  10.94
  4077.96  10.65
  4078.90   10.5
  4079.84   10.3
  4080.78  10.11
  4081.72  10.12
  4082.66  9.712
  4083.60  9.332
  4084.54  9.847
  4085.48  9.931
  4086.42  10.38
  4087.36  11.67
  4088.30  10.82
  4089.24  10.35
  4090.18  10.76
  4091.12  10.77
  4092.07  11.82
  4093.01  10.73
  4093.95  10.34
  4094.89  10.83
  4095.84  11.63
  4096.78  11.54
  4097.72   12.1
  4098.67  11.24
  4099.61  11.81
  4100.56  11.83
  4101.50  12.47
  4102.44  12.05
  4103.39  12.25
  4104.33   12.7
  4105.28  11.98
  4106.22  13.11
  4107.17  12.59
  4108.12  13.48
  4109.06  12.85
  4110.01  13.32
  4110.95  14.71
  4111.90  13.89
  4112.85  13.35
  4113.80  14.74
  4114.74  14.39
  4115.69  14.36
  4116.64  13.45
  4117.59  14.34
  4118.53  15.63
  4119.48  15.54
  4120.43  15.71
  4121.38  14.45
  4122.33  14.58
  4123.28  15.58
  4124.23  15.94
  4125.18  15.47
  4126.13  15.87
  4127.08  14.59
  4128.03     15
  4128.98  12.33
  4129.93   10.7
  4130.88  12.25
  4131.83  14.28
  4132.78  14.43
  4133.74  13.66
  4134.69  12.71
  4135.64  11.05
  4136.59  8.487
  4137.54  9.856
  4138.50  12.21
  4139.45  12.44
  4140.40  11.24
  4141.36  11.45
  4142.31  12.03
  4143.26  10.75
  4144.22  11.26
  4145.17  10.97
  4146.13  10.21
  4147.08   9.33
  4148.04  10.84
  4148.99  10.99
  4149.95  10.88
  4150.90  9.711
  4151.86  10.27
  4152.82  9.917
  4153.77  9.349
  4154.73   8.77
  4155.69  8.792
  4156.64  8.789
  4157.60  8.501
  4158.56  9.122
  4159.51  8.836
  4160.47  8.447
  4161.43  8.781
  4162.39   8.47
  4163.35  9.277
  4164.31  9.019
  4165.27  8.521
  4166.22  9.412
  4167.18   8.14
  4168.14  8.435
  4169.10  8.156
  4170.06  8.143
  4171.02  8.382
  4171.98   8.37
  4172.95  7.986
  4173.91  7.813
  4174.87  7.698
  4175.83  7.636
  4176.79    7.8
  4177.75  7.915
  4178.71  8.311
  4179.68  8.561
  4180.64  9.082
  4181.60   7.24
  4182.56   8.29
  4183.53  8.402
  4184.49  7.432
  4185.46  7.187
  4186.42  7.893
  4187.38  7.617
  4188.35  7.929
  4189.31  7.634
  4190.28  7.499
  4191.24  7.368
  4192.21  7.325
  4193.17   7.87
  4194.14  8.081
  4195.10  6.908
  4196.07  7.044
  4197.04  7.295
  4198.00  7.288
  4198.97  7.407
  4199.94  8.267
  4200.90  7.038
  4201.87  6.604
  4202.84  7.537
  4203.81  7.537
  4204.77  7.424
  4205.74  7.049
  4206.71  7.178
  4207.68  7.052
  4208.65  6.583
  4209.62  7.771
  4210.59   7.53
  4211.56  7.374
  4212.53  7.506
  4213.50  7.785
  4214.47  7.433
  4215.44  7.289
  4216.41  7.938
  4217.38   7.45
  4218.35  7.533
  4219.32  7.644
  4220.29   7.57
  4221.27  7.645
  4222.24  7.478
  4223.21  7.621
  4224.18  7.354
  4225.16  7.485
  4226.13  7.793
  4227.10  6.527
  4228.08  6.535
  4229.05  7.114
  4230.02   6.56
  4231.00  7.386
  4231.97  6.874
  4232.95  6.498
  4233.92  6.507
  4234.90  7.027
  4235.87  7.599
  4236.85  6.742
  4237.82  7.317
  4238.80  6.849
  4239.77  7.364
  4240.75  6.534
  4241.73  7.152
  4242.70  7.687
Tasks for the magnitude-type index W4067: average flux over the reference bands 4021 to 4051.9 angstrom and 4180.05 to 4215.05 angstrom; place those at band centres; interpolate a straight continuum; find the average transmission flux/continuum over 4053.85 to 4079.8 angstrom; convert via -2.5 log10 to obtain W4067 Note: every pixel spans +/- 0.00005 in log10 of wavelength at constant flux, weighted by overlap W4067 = -0.17 mag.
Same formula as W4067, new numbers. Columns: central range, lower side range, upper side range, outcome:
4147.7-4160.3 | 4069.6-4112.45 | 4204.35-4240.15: -0.032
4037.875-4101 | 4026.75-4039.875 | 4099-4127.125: 0.120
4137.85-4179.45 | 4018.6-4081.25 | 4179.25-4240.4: -0.207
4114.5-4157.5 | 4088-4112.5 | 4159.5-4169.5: -0.199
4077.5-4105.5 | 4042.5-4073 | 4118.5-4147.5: -0.049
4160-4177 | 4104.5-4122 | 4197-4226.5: 0.227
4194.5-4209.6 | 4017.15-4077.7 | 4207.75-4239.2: 0.022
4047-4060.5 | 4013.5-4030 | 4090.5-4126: 0.114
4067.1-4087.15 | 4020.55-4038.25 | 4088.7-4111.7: 0.079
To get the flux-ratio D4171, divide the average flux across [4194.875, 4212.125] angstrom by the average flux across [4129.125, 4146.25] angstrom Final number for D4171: 0.6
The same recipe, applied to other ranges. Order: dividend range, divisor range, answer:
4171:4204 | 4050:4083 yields 0.84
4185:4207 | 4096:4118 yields 0.57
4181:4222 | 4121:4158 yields 0.64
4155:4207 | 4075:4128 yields 0.64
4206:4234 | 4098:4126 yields 0.53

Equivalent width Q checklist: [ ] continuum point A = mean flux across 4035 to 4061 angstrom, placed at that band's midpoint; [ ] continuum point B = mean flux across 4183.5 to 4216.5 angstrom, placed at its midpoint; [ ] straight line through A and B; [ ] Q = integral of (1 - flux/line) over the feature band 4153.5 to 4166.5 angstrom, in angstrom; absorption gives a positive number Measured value -2.0 angstrom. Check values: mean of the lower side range 8.34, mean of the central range 8.85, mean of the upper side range 7.44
